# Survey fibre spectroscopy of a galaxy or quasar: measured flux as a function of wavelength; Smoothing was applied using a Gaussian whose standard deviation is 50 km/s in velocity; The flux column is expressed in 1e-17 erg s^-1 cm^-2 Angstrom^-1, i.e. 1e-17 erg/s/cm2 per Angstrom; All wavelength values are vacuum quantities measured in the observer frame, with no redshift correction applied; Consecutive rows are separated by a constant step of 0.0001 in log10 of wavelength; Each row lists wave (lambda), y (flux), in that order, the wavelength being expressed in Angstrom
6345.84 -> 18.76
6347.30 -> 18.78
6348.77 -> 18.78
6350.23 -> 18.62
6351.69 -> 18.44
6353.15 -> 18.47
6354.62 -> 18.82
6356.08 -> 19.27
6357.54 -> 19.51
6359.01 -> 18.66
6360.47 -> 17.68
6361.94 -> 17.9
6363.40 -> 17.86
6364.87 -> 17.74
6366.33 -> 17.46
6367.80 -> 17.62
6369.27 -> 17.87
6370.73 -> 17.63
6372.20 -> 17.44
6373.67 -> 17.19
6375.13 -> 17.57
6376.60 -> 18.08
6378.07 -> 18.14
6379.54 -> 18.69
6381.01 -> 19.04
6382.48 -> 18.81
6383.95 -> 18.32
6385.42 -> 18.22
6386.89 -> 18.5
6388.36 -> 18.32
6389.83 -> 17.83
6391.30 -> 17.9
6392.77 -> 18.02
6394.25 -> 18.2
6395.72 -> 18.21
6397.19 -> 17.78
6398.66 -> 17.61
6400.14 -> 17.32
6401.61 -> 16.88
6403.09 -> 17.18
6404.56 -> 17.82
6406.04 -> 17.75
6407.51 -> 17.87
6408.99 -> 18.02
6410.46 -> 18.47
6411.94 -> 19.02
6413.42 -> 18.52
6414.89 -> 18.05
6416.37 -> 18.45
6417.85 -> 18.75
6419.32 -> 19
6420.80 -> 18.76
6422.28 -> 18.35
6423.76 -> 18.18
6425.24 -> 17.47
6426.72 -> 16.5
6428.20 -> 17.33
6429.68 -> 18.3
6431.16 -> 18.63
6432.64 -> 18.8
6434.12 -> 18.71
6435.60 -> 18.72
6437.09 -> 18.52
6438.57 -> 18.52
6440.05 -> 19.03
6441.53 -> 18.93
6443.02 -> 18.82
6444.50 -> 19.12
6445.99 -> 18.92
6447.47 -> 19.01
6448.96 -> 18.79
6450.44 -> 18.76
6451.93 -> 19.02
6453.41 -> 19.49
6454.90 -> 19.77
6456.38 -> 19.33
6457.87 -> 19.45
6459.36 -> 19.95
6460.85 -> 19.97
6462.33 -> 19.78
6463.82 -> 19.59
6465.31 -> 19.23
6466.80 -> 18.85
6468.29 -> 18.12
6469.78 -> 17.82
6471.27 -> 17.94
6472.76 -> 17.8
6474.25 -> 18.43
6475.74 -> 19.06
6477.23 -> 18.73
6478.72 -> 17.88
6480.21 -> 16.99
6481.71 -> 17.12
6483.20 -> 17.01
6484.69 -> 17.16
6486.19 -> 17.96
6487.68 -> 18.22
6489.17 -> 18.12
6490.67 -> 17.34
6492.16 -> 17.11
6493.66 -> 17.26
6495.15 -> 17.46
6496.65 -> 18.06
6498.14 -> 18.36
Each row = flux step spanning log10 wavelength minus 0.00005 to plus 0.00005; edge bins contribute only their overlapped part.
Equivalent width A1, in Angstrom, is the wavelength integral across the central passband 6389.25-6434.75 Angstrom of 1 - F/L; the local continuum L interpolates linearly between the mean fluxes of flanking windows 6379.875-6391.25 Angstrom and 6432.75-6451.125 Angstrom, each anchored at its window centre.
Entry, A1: 1.3 Angstrom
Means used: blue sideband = 18.4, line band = 18.1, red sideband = 18.8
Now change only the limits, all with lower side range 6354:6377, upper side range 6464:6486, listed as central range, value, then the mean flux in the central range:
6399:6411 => 0.3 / 17.6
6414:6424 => -0.3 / 18.5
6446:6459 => -0.8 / 19.2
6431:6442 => -0.4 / 18.7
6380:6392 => -0.2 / 18.4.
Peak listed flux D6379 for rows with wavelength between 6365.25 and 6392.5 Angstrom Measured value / 19.04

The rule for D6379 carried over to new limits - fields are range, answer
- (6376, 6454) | 19.49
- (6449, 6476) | 19.97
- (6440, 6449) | 19.12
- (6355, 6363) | 19.51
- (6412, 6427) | 19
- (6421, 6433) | 18.8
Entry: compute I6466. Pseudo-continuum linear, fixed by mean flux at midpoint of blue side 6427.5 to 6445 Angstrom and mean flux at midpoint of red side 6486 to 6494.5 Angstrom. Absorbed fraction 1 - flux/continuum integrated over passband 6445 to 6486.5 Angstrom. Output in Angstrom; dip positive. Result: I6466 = -1.3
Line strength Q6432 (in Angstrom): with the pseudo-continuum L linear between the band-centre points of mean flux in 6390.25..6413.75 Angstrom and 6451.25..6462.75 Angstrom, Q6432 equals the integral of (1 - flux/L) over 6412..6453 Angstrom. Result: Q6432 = 0.7 Angstrom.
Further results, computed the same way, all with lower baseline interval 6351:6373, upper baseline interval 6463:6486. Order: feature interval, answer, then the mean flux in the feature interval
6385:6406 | 0.4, 17.8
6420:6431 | 0.1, 17.9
